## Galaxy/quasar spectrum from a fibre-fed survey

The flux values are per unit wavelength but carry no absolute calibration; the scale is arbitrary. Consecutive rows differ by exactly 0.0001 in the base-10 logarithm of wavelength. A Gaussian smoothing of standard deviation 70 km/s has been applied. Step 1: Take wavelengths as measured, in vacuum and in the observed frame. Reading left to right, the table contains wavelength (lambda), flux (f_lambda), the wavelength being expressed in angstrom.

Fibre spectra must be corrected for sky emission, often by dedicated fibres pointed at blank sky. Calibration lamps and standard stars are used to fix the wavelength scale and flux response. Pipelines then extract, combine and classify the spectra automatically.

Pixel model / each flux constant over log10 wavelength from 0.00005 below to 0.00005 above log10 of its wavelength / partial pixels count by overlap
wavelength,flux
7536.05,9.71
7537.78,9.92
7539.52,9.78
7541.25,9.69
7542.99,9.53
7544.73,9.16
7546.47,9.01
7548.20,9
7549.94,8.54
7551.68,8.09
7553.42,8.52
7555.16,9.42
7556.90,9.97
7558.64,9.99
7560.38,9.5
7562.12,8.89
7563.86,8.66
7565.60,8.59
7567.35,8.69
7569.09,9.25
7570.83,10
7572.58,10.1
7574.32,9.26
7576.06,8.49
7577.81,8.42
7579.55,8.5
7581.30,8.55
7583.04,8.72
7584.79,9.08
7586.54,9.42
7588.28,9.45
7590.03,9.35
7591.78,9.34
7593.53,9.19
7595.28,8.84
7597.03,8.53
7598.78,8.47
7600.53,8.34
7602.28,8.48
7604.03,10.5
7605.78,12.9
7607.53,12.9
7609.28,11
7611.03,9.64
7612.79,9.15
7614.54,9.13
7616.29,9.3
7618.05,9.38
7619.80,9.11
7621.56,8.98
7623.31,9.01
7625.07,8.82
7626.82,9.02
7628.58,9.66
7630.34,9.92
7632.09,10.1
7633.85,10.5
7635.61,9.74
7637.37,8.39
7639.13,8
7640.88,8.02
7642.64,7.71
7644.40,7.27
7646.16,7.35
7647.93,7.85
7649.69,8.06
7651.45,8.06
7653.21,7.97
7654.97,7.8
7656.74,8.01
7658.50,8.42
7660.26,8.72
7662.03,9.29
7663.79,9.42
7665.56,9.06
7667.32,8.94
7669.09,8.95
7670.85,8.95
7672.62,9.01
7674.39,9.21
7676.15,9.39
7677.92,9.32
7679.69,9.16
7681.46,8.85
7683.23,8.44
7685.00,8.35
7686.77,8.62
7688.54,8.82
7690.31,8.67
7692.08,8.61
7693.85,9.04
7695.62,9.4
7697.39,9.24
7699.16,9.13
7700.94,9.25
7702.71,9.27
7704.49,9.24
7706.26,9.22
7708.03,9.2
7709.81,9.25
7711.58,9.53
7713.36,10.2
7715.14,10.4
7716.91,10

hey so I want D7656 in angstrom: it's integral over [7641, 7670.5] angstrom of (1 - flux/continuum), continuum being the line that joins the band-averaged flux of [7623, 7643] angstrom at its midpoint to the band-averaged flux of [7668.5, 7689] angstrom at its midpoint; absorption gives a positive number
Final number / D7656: 2.3 angstrom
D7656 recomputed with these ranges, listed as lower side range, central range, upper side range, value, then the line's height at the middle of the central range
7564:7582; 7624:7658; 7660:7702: 1.7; 8.99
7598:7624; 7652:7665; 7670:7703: 1.0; 9.27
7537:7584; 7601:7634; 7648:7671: -3.9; 8.79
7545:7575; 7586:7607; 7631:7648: -1.4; 8.87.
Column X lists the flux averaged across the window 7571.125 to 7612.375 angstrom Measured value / 9.46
